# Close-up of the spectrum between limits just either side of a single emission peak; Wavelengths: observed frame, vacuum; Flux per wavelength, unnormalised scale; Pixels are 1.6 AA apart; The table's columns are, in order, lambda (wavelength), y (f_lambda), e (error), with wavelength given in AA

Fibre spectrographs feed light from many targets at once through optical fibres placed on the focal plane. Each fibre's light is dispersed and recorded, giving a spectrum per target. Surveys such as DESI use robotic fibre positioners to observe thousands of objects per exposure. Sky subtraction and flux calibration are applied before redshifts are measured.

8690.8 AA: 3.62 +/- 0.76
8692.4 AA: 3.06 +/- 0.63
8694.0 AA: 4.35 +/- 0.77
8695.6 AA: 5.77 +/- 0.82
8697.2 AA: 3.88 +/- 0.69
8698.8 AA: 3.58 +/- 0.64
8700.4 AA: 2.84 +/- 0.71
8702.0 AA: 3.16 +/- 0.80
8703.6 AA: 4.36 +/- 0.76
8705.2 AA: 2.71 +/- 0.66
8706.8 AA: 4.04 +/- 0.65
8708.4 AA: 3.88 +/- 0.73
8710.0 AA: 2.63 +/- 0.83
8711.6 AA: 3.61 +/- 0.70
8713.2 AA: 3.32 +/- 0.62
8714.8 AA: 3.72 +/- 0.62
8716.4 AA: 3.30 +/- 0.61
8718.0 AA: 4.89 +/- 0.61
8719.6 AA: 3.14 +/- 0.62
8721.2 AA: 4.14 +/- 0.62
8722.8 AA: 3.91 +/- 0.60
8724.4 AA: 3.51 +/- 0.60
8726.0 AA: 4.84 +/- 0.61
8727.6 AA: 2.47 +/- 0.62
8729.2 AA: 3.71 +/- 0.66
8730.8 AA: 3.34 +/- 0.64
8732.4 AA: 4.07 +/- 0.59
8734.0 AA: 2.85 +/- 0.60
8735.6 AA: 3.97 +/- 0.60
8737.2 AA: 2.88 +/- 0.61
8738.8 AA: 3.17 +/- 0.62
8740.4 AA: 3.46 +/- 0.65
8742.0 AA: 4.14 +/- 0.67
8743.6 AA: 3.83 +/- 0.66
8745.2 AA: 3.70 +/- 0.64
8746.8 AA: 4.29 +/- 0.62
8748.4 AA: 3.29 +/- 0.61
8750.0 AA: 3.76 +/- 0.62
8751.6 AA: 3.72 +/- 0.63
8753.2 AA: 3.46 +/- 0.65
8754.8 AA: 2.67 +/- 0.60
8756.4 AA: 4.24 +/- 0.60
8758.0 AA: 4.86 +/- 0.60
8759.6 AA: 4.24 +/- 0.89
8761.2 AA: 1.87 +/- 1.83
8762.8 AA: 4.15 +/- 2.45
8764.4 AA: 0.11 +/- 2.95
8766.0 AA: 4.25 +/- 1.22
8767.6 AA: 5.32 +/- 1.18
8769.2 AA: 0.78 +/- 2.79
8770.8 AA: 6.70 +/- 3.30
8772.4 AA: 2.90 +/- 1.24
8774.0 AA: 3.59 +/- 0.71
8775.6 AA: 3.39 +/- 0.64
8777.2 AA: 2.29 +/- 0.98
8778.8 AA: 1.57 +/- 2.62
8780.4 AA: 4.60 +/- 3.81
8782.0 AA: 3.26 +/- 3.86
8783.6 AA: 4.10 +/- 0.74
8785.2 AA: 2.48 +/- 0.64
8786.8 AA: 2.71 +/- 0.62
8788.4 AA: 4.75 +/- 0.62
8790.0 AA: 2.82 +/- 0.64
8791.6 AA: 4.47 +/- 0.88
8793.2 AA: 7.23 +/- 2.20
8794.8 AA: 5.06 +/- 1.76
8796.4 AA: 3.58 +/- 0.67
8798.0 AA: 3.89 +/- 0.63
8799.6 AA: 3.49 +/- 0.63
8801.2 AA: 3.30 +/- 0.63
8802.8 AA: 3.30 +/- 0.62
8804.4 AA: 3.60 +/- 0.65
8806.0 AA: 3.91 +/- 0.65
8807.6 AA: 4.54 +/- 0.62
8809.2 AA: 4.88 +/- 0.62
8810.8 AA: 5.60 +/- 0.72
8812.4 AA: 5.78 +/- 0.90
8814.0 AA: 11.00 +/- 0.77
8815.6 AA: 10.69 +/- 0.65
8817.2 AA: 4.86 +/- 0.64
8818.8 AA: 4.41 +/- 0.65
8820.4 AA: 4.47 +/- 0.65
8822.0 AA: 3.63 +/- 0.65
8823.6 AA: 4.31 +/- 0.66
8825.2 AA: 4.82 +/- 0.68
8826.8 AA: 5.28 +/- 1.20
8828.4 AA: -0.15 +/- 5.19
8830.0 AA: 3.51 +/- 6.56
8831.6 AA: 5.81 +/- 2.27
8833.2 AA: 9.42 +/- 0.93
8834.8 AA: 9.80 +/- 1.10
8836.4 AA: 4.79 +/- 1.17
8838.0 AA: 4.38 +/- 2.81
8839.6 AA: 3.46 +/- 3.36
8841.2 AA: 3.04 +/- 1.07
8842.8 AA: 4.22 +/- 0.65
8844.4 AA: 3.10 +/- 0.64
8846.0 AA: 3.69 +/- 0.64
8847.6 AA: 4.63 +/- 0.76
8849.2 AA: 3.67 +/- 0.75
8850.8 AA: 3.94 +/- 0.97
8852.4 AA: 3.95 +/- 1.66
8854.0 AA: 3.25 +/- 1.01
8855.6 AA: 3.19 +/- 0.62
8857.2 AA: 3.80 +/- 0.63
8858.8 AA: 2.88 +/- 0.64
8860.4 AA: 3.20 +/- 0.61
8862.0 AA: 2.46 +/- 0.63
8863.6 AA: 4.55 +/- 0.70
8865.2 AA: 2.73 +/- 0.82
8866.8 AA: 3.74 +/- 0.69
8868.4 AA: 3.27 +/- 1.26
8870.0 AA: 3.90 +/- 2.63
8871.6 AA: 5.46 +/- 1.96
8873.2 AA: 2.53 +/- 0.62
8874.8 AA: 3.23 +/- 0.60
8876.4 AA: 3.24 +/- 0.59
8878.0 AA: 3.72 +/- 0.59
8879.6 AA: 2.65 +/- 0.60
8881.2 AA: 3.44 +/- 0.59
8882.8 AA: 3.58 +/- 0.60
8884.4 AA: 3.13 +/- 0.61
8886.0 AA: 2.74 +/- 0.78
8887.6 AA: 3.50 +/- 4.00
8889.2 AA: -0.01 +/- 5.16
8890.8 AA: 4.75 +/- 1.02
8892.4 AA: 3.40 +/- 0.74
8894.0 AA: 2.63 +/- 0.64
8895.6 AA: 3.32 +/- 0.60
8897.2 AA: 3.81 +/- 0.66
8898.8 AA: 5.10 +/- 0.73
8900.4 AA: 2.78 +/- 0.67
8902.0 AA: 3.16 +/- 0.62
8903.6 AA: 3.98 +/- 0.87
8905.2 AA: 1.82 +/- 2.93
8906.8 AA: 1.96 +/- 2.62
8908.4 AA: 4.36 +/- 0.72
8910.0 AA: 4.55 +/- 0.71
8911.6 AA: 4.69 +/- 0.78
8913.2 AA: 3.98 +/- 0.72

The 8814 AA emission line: [S II]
